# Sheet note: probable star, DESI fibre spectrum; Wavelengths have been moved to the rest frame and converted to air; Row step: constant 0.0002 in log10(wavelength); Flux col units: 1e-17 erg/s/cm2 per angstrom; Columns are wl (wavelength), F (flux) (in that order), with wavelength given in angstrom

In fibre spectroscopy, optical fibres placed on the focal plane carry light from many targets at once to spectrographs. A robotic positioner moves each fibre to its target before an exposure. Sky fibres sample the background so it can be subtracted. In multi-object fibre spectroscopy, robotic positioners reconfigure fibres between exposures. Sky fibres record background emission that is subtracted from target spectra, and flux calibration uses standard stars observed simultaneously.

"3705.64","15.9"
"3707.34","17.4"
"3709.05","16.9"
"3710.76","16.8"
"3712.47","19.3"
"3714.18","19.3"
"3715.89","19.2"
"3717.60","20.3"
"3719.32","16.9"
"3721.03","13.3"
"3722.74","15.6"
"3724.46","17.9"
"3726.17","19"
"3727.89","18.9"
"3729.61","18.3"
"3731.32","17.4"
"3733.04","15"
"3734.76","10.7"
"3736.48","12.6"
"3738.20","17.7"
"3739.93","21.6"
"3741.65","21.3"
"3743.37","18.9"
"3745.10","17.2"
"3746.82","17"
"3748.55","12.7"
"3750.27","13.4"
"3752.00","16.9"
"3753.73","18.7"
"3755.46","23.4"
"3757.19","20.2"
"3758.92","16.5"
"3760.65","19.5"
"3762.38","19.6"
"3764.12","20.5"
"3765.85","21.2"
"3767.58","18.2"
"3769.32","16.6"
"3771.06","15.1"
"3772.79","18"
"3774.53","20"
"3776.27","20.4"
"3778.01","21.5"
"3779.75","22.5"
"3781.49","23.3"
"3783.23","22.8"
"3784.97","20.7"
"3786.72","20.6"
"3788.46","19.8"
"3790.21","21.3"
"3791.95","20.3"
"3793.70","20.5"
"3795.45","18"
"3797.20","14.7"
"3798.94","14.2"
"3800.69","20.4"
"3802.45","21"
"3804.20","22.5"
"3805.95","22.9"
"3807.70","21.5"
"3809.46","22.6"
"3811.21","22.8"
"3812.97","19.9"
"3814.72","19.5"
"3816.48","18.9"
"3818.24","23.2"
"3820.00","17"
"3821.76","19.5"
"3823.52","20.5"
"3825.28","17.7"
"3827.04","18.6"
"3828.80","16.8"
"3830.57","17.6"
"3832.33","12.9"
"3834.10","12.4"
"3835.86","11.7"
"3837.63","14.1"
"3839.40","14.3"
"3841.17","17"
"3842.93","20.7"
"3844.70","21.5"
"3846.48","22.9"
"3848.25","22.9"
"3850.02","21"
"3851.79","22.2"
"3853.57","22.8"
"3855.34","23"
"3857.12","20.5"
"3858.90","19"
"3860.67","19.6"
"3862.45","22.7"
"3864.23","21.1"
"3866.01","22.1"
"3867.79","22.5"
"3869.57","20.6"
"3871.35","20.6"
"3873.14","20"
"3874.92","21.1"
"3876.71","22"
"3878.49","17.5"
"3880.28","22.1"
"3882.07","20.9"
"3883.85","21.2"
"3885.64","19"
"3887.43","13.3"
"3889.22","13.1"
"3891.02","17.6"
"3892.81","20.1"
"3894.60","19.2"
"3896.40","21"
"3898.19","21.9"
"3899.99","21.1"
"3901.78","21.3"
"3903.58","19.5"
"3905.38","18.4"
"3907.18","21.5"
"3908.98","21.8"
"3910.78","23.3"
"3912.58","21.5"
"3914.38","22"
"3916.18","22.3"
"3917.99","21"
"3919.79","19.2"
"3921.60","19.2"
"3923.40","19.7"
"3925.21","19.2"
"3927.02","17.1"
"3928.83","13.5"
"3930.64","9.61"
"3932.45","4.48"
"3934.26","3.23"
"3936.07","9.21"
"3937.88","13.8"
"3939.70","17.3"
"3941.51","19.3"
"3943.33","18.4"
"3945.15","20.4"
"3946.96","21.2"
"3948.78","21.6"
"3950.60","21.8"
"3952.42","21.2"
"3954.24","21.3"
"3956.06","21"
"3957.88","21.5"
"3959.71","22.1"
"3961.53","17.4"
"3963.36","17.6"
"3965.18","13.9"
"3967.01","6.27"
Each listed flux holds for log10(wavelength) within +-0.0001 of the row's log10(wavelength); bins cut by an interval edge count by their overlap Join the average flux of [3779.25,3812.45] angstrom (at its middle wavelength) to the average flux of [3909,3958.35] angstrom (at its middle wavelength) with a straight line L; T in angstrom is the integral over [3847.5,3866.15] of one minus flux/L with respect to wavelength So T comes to -2.0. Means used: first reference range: 20.6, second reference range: 17.9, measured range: 21.5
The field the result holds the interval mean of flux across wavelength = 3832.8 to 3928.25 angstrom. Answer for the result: 19.8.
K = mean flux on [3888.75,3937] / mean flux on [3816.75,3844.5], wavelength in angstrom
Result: 1.04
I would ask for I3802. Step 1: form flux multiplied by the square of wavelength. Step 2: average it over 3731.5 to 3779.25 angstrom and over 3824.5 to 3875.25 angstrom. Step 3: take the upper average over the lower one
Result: 1.13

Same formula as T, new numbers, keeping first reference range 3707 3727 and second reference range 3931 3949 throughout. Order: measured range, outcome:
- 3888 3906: -4.93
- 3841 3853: -4.29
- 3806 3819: -3.98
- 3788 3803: -2.08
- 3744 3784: -4.58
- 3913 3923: -4.00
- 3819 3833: -1.37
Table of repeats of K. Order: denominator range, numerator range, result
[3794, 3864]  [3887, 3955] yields 0.94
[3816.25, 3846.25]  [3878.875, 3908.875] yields 1.12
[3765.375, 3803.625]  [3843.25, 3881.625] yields 1.09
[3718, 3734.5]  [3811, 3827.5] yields 1.17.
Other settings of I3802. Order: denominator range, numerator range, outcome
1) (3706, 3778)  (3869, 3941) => 1.11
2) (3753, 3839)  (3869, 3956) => 1.03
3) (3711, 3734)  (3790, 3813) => 1.19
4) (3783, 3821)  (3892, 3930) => 1.05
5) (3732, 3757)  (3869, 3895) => 1.21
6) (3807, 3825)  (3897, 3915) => 1.09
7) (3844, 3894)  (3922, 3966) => 0.86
